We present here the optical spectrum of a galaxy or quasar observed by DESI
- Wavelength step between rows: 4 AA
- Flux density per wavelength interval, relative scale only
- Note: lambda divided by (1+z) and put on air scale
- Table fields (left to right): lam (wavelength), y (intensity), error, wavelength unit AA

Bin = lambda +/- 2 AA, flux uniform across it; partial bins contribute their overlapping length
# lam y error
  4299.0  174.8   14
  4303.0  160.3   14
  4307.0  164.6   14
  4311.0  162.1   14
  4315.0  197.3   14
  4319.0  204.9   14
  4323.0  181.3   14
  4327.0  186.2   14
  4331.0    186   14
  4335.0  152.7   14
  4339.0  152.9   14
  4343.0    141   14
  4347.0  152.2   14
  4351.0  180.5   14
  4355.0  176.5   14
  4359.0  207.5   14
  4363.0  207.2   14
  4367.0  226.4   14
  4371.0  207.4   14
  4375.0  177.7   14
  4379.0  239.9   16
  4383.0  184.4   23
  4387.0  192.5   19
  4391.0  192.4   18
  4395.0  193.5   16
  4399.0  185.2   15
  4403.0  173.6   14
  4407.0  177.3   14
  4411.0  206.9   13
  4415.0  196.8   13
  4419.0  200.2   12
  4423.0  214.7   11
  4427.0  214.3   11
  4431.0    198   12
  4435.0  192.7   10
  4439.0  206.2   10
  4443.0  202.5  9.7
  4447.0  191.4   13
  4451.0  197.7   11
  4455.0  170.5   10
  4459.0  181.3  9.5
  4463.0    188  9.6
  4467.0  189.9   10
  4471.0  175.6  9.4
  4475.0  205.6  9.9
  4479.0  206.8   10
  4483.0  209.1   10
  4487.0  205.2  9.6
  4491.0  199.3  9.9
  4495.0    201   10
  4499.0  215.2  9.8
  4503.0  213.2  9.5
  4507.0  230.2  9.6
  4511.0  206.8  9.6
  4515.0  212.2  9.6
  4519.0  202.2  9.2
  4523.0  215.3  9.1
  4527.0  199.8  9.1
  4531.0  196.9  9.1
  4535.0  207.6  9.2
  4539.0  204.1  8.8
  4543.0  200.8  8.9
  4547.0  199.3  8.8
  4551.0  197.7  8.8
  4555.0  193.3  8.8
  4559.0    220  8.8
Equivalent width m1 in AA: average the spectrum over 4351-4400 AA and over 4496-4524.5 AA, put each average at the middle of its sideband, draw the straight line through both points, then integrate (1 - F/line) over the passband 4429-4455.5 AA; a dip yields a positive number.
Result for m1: 1.33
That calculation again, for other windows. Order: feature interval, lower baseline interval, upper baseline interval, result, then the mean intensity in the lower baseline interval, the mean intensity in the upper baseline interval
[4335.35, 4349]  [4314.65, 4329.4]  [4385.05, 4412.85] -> 3.0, 192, 189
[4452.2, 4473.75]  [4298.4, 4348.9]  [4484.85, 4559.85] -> 1.4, 170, 206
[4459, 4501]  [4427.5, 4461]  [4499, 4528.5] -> 0.9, 194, 212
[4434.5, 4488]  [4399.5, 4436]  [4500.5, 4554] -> 1.7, 197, 206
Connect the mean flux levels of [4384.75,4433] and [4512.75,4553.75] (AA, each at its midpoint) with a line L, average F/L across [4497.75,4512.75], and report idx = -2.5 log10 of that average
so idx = -0.08 mag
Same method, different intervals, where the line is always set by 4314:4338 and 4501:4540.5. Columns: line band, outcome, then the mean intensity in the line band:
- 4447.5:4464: 0.09 mag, 185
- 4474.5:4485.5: -0.02 mag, 207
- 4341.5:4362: 0.07 mag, 174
